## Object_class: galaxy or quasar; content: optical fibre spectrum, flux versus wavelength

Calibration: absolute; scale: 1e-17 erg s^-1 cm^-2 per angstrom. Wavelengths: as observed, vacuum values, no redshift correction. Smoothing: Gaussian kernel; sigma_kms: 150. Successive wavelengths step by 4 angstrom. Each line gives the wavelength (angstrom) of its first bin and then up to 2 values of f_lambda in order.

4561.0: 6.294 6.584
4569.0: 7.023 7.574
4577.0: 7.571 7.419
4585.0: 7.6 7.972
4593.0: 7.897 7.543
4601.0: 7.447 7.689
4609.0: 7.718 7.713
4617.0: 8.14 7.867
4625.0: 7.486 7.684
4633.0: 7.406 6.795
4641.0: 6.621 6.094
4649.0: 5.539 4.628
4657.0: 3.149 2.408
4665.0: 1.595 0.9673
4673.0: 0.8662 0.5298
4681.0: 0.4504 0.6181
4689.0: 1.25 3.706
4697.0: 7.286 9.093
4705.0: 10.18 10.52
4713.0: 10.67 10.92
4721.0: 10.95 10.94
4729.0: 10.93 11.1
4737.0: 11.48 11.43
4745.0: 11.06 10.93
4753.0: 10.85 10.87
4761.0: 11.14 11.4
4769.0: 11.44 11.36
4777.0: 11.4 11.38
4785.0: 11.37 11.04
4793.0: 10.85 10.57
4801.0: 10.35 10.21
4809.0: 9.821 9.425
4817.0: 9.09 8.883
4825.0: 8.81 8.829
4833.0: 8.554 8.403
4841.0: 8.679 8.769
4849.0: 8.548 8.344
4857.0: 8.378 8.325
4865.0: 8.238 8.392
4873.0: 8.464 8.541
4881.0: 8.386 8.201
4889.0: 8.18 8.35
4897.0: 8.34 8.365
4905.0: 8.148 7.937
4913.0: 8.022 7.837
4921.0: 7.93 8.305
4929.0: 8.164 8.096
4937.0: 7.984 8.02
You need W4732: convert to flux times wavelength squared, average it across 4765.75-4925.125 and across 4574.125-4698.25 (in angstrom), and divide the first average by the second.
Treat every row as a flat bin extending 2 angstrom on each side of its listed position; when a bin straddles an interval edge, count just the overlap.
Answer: 1.85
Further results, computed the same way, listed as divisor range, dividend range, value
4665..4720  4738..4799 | 2.23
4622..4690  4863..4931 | 2.37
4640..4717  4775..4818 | 2.36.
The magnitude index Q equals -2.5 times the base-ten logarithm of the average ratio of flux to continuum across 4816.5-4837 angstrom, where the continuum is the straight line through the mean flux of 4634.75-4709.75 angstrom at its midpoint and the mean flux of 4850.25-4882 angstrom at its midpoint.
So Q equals -0.16 mag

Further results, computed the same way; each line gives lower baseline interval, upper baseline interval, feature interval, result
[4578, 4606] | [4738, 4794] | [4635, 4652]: 0.37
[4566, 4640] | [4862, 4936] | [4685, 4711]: 0.19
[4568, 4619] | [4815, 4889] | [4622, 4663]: 0.32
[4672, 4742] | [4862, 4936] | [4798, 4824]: -0.22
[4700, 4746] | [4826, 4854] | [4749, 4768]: -0.10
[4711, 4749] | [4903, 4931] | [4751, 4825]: -0.05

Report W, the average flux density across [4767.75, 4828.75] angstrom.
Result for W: 10.3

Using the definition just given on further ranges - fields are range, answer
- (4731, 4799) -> 11.2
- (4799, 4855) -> 9.05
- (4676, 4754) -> 8.31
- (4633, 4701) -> 3.57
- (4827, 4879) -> 8.5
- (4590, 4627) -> 7.73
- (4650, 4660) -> 3.91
